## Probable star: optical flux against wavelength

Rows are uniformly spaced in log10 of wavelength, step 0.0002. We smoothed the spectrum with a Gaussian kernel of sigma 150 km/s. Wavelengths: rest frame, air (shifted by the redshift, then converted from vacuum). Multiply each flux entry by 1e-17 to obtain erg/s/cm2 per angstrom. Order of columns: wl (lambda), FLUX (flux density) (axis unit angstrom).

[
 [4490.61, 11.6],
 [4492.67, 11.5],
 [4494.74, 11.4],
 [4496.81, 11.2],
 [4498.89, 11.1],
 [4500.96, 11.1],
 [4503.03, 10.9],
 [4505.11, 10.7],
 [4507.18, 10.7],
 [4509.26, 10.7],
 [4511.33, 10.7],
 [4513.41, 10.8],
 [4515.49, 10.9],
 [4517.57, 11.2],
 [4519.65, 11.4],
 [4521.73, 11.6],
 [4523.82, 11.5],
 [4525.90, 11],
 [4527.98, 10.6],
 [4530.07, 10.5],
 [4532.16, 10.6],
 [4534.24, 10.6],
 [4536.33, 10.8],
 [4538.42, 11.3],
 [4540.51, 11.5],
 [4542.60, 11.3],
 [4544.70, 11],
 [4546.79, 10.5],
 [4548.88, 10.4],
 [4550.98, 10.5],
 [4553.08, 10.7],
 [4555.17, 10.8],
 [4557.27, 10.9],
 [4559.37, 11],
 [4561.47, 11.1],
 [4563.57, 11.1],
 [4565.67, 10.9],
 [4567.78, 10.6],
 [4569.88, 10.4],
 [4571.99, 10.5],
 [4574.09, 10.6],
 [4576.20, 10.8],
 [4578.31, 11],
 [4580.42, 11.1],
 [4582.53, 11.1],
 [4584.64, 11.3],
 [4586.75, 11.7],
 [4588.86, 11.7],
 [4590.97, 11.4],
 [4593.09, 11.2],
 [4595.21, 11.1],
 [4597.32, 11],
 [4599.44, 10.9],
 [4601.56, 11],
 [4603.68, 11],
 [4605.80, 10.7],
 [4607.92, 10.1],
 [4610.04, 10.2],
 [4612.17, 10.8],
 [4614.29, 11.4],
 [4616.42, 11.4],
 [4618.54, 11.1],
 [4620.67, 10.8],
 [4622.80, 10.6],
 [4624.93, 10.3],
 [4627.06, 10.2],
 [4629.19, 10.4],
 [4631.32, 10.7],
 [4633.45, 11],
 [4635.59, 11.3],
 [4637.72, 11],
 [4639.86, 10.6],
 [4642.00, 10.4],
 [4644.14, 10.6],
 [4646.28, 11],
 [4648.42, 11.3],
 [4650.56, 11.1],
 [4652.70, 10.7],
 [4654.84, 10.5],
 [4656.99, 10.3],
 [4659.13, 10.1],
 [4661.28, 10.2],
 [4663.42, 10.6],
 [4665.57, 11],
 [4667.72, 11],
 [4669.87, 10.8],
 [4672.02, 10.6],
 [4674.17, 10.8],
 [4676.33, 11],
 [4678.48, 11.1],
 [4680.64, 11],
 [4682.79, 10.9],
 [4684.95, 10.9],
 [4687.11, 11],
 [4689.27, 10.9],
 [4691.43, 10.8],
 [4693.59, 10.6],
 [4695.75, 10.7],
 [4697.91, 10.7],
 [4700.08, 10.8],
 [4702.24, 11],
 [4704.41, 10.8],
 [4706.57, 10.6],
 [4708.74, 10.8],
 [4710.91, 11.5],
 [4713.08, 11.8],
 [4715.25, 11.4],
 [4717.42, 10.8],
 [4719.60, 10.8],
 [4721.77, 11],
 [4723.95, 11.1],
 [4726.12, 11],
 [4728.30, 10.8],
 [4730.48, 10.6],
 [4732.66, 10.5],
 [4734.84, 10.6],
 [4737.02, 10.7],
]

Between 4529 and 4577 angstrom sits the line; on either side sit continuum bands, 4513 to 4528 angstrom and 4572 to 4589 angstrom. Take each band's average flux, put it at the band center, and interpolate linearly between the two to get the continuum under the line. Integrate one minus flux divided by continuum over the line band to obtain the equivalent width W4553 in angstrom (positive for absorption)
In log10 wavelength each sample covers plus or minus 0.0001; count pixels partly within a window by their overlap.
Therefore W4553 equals 1.4 angstrom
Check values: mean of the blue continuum 11.2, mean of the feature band 10.8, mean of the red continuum 11.1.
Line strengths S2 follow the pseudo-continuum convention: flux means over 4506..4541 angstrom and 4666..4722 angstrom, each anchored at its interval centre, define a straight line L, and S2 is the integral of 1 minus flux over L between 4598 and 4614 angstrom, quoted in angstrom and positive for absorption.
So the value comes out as 0.3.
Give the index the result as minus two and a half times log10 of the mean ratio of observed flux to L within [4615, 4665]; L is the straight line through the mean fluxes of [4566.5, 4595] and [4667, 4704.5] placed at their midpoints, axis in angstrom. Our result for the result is 0.02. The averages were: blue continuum 11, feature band 10.7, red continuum 10.9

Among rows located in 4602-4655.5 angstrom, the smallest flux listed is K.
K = 10.1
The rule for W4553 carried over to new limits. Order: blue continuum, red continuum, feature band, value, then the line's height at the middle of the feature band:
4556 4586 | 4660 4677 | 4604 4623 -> 0.0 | 10.8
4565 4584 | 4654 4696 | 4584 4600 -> -0.8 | 10.8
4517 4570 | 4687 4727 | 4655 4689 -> 0.6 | 10.9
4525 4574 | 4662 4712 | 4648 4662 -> 0.3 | 10.8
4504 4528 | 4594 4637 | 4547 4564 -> 0.2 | 10.9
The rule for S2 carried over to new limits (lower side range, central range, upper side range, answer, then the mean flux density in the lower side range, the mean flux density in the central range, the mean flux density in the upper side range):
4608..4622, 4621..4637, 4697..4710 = 0.3 angstrom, 10.9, 10.7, 10.8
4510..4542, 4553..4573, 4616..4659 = 0.2 angstrom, 11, 10.8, 10.7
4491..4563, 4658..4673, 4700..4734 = 0.5 angstrom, 11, 10.6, 11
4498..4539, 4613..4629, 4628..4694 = 0.0 angstrom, 10.9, 10.8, 10.8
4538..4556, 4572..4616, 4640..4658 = -0.8 angstrom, 10.9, 11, 10.7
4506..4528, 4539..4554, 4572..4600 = 0.3 angstrom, 11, 10.9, 11.1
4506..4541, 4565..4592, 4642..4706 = -0.3 angstrom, 11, 11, 10.8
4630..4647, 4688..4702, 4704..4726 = 0.3 angstrom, 10.8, 10.8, 11.1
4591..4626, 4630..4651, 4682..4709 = -0.1 angstrom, 10.9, 10.9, 10.8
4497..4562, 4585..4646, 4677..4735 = 0.2 angstrom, 10.9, 10.9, 10.9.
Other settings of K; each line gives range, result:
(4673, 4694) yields 10.6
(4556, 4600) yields 10.4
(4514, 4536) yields 10.5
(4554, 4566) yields 10.8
